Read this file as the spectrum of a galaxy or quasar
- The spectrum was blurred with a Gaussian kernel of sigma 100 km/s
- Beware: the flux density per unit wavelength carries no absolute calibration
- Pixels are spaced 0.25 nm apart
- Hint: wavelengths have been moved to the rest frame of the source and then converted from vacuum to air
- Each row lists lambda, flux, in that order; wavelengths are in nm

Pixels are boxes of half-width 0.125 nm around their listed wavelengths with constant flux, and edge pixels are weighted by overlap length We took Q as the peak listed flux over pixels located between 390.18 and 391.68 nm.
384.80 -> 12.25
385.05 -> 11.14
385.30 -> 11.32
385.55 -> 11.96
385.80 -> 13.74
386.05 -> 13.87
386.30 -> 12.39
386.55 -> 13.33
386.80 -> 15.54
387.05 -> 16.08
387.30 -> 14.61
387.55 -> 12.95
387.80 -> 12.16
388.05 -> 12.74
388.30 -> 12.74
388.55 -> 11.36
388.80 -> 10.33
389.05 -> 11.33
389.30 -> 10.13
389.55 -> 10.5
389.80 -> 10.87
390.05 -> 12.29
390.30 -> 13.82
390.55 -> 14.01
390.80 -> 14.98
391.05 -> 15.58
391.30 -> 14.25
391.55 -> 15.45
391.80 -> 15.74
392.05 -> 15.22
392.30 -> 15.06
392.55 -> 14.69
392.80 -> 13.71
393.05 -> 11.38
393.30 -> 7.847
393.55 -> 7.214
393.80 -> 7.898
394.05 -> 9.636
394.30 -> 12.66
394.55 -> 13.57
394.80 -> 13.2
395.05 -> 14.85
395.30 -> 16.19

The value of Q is 15.58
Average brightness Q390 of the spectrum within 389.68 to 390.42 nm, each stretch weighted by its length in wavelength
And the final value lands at 12.3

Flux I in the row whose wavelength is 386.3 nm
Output 12.39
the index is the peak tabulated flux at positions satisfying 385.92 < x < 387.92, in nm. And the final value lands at 16.08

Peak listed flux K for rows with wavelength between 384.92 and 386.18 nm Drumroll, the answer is 13.87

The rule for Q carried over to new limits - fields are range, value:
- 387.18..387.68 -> 14.61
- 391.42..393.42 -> 15.74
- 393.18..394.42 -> 12.66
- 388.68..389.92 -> 11.33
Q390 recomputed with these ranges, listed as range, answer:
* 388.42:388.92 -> 10.9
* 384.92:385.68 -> 11.5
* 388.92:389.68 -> 10.7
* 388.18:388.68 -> 12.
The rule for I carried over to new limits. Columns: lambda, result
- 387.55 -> 12.95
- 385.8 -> 13.74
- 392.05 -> 15.22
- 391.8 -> 15.74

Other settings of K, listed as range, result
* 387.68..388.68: 12.74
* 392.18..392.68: 15.06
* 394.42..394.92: 13.57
